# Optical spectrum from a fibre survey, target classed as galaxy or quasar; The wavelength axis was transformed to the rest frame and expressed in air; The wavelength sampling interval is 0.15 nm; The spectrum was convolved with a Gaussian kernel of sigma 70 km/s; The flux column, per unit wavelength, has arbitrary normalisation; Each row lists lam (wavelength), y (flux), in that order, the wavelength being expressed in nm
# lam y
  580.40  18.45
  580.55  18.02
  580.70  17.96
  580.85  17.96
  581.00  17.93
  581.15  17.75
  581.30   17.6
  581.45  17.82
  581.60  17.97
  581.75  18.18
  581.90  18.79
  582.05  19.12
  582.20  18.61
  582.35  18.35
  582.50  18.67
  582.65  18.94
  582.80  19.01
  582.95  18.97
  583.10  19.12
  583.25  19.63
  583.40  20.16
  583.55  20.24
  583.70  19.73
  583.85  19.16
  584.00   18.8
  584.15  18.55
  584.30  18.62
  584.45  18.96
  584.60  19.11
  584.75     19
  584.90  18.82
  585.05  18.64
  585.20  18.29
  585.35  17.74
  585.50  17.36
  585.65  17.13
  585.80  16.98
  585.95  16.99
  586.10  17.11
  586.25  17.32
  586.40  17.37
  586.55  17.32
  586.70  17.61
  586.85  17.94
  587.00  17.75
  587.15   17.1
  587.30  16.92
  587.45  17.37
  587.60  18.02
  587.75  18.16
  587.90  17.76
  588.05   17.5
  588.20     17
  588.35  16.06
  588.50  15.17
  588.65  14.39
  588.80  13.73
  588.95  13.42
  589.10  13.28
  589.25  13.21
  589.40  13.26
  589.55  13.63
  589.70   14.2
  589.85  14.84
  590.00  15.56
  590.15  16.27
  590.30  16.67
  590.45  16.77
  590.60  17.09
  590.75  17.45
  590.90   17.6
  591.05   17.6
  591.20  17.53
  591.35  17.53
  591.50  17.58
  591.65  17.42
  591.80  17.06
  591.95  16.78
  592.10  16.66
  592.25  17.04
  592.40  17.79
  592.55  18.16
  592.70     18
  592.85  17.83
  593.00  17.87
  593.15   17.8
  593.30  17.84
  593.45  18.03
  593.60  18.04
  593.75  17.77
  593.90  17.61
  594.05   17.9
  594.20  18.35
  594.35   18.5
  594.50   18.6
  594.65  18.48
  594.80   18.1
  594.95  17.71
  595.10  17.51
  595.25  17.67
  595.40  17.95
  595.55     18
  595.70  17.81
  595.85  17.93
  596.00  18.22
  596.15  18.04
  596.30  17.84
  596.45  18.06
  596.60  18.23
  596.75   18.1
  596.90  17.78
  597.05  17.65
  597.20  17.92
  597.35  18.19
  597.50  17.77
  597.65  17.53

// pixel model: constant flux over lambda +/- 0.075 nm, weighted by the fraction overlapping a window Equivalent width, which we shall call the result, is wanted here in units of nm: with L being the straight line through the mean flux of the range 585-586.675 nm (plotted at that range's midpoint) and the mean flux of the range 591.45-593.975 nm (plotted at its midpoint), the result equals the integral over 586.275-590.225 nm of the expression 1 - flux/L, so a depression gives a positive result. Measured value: 0.35 nm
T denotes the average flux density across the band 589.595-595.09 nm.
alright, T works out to 17.4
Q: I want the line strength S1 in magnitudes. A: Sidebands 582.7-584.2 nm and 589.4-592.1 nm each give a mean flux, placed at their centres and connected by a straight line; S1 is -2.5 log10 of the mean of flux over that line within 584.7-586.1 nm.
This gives 0.05 mag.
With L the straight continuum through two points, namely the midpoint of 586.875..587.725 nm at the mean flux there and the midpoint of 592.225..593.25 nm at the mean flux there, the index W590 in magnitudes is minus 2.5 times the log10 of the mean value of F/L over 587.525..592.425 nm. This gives 0.096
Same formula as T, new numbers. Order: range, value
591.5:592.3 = 17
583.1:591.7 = 17.1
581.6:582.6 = 18.6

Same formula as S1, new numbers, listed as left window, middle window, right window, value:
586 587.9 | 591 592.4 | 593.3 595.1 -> 0.04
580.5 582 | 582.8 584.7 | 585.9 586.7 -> -0.09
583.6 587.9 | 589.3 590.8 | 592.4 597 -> 0.16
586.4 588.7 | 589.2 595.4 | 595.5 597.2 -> 0.03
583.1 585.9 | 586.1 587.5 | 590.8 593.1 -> 0.06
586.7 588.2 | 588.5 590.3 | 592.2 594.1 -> 0.23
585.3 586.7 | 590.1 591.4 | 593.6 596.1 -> 0.03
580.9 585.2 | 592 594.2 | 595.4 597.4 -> 0.03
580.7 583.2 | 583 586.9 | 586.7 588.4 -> -0.03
